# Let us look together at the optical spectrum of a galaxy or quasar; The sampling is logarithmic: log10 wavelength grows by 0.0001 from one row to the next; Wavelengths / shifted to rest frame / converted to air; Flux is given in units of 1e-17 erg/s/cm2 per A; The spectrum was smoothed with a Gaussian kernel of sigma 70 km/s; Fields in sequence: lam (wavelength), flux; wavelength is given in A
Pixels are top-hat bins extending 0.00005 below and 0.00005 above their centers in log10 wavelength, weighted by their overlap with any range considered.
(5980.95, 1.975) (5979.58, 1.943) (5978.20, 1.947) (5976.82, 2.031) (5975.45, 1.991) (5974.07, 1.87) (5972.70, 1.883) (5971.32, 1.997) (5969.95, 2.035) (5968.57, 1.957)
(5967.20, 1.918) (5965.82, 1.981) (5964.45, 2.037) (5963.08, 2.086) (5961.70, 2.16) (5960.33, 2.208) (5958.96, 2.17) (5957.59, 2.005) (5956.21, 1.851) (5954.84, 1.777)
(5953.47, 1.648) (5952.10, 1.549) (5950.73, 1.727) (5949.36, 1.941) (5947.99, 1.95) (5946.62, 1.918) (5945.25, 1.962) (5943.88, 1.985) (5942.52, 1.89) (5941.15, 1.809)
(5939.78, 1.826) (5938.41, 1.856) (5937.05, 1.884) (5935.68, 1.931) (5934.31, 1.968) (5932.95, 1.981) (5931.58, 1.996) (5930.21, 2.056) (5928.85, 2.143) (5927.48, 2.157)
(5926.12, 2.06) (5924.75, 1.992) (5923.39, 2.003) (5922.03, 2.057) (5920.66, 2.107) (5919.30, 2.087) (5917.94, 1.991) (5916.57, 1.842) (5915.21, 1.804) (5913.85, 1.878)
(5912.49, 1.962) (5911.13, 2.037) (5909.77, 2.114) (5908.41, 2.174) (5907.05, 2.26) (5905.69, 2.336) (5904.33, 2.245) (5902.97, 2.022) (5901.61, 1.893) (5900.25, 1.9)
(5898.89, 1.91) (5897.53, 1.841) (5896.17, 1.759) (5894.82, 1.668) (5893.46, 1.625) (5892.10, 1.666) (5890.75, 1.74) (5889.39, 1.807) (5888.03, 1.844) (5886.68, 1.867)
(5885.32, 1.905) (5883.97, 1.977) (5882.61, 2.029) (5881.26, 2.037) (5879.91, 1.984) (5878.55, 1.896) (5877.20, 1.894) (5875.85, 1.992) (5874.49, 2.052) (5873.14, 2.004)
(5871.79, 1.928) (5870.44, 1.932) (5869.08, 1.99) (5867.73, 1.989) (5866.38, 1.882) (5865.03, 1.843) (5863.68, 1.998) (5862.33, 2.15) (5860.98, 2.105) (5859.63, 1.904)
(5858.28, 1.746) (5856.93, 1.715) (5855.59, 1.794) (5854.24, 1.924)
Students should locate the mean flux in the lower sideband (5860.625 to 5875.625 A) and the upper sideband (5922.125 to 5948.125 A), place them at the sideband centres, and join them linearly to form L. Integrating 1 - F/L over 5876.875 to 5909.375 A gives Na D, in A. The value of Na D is 0.8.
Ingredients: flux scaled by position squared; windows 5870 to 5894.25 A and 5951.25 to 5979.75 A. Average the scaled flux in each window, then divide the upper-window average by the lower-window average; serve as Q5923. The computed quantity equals 1.06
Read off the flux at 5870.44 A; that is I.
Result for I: 1.932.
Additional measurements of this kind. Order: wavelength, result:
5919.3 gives 2.087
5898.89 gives 1.91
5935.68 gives 1.931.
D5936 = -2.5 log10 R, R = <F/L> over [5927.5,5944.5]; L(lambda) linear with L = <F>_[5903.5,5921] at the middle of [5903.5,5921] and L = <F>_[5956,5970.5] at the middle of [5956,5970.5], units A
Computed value 0.06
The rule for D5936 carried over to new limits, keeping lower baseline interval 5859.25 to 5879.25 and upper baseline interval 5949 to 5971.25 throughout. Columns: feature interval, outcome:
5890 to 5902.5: 0.10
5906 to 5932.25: -0.05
